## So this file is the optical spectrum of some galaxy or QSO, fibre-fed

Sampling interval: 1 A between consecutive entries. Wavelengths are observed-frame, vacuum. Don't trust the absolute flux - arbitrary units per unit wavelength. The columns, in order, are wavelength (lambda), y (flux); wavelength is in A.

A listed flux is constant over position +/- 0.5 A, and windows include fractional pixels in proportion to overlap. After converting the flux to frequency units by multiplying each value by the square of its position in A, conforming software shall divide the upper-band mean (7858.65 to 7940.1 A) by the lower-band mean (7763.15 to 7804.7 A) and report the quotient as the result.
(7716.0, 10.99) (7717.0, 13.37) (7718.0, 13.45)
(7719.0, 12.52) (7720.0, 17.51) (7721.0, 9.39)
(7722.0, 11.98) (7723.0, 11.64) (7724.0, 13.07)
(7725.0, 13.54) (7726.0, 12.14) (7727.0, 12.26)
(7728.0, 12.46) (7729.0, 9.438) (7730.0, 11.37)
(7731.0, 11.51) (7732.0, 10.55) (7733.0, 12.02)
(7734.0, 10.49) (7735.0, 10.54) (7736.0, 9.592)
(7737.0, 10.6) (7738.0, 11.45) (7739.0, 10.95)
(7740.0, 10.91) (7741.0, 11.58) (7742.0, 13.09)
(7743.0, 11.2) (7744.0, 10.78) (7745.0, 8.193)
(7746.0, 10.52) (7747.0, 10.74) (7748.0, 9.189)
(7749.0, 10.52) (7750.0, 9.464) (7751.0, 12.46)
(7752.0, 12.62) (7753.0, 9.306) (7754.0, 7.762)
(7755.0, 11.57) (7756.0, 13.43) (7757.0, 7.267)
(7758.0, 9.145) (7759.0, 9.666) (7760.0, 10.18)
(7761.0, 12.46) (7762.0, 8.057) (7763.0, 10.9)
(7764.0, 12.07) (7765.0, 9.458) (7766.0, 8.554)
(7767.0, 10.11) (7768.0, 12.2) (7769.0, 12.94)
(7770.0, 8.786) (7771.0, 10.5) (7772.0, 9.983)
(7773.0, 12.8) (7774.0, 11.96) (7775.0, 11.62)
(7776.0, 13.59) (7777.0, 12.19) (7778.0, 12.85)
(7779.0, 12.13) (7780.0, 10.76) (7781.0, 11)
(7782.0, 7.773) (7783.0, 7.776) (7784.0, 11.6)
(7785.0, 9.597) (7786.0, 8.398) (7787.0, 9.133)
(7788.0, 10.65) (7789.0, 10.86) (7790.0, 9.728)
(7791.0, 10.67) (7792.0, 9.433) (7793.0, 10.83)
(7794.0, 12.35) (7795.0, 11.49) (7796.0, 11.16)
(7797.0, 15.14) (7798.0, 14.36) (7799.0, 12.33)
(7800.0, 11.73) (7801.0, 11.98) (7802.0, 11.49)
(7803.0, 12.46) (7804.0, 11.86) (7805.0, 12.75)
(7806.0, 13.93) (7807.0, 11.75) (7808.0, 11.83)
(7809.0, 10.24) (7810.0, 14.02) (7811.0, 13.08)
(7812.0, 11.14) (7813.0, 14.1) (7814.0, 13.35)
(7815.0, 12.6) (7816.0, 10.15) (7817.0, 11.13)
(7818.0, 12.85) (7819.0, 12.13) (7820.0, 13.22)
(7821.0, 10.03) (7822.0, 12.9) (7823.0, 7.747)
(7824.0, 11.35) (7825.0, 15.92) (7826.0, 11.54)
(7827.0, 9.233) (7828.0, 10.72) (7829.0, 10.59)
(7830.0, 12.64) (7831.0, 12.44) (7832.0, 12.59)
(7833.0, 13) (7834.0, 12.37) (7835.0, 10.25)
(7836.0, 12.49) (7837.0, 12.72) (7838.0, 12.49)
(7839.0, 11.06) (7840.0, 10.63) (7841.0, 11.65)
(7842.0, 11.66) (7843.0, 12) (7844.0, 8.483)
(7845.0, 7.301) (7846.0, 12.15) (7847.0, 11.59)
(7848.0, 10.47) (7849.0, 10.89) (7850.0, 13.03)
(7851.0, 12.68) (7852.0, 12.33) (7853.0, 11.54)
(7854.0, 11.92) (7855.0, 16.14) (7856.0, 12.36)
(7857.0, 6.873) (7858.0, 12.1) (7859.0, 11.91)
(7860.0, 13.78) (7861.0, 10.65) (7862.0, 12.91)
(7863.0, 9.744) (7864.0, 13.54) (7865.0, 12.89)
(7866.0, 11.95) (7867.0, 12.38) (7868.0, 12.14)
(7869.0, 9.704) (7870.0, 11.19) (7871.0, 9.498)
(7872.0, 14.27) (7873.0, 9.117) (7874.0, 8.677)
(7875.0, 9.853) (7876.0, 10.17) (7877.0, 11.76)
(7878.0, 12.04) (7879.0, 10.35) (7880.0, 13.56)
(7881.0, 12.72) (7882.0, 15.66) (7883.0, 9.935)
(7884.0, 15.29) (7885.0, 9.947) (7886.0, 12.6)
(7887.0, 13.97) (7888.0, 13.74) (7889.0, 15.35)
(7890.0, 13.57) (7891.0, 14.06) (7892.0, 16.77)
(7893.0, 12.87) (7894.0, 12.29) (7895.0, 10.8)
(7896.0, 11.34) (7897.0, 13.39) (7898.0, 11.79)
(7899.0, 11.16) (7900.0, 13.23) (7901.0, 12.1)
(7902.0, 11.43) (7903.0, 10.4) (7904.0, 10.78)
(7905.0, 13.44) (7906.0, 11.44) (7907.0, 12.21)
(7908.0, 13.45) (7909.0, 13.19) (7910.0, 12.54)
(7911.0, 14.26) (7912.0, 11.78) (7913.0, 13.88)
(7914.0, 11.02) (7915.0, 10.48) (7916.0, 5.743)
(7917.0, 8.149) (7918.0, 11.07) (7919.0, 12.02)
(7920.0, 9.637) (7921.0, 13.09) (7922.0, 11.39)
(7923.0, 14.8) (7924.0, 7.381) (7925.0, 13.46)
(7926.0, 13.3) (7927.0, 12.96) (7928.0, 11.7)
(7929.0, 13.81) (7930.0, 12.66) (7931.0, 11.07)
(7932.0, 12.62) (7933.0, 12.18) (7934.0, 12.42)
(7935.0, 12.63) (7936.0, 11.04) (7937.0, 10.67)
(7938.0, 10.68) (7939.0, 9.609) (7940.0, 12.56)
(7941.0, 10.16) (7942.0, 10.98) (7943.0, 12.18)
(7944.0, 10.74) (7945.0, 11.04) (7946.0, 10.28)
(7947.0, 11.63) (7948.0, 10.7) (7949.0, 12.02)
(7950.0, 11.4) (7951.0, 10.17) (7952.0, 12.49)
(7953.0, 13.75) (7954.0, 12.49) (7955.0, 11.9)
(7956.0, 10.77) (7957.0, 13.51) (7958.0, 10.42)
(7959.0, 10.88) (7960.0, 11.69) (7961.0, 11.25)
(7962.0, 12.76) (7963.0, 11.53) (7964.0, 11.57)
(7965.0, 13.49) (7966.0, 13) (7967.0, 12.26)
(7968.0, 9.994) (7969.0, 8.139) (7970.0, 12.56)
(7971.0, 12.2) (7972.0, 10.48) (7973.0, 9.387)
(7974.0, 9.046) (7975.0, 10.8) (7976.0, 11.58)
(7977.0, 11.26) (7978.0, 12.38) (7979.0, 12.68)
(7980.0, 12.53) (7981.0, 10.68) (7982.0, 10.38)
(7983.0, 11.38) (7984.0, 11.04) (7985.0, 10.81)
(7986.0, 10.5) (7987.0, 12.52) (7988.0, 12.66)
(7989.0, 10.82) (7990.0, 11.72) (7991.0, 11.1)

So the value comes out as 1.11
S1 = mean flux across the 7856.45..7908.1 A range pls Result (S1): 12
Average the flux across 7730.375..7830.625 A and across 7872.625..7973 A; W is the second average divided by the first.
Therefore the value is 1.06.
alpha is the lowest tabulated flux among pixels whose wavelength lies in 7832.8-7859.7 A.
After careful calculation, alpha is 6.873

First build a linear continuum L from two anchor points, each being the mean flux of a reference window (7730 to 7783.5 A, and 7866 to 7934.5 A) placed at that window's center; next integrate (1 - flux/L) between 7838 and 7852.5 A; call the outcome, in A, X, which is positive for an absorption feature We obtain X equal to 0.42 A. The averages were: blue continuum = 10.7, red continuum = 12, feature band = 11.2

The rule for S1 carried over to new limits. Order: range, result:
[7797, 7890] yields 11.9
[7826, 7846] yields 11.3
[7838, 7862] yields 11.5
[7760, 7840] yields 11.5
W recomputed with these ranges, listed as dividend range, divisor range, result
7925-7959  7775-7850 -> 1.02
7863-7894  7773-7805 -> 1.09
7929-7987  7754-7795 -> 1.08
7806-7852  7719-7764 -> 1.06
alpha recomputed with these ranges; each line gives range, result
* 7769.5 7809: 7.773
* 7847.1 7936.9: 5.743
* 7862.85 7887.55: 8.677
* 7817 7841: 7.747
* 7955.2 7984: 8.139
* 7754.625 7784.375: 7.267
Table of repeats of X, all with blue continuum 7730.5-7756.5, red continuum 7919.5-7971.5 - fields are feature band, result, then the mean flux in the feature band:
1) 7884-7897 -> -2.00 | 13.2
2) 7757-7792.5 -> 1.40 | 10.5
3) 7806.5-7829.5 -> -1.40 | 11.8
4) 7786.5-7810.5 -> -1.54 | 11.8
